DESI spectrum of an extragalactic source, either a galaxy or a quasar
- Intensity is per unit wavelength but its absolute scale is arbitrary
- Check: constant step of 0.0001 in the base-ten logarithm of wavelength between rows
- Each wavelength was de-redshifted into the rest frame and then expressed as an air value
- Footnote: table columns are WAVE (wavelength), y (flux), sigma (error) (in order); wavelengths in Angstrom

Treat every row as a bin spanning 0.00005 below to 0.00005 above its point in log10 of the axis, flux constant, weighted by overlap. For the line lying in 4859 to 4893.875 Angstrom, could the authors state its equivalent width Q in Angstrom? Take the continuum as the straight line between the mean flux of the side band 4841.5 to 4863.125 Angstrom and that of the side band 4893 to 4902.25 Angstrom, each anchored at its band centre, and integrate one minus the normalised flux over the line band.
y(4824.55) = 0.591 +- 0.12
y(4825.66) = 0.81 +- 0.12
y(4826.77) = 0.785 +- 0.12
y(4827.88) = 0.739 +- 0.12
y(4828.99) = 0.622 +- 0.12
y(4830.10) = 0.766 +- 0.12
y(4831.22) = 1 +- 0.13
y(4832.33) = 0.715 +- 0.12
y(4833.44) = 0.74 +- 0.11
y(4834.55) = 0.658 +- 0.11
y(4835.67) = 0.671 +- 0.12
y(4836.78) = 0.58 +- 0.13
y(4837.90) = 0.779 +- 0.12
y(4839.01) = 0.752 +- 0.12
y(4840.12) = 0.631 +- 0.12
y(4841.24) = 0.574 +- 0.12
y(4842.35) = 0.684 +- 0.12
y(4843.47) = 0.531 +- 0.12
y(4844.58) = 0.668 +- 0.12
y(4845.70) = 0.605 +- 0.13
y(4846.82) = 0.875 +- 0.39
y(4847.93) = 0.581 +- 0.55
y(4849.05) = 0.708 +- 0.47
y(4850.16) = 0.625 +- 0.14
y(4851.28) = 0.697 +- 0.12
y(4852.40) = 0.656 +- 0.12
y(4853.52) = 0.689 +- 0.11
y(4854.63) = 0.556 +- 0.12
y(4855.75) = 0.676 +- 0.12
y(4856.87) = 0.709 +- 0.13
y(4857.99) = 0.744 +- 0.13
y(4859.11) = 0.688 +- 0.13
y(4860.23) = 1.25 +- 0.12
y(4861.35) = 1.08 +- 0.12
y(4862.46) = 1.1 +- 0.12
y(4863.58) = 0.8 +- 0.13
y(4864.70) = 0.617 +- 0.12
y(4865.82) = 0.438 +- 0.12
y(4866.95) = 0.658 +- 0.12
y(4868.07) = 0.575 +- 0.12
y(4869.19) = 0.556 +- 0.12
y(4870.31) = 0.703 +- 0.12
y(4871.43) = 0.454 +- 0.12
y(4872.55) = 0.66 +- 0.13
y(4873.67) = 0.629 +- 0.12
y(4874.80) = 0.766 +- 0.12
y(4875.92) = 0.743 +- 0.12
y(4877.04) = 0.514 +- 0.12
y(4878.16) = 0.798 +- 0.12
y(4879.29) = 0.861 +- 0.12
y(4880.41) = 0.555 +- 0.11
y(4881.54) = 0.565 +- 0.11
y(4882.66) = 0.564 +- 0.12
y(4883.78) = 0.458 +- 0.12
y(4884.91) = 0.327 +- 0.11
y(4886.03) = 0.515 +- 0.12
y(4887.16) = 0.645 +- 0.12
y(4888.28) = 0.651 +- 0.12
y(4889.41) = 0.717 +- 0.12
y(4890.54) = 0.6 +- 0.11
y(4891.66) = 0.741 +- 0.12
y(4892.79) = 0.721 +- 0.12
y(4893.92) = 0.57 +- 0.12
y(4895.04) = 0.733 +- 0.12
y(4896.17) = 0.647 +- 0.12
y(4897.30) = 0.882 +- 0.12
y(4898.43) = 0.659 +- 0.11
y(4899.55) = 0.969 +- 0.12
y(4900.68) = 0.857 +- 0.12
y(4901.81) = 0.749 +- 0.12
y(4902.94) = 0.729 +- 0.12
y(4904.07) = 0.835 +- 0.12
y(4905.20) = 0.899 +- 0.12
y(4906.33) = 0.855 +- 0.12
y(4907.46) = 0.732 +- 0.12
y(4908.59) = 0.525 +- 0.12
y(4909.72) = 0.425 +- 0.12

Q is 3.5 Angstrom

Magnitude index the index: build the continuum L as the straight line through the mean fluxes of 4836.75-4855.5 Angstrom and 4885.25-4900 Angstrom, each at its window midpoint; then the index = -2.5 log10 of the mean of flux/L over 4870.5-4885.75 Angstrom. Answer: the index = 0.12 mag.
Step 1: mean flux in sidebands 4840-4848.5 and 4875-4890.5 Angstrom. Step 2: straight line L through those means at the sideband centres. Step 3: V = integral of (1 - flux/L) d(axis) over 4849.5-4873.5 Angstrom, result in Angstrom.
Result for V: -3.04 Angstrom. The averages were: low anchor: 0.644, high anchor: 0.612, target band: 0.71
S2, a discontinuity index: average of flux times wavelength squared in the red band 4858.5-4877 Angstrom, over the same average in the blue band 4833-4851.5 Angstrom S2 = 1.1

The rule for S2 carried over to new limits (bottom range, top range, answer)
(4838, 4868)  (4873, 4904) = 0.96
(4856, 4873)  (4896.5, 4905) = 1.12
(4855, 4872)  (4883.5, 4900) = 0.91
